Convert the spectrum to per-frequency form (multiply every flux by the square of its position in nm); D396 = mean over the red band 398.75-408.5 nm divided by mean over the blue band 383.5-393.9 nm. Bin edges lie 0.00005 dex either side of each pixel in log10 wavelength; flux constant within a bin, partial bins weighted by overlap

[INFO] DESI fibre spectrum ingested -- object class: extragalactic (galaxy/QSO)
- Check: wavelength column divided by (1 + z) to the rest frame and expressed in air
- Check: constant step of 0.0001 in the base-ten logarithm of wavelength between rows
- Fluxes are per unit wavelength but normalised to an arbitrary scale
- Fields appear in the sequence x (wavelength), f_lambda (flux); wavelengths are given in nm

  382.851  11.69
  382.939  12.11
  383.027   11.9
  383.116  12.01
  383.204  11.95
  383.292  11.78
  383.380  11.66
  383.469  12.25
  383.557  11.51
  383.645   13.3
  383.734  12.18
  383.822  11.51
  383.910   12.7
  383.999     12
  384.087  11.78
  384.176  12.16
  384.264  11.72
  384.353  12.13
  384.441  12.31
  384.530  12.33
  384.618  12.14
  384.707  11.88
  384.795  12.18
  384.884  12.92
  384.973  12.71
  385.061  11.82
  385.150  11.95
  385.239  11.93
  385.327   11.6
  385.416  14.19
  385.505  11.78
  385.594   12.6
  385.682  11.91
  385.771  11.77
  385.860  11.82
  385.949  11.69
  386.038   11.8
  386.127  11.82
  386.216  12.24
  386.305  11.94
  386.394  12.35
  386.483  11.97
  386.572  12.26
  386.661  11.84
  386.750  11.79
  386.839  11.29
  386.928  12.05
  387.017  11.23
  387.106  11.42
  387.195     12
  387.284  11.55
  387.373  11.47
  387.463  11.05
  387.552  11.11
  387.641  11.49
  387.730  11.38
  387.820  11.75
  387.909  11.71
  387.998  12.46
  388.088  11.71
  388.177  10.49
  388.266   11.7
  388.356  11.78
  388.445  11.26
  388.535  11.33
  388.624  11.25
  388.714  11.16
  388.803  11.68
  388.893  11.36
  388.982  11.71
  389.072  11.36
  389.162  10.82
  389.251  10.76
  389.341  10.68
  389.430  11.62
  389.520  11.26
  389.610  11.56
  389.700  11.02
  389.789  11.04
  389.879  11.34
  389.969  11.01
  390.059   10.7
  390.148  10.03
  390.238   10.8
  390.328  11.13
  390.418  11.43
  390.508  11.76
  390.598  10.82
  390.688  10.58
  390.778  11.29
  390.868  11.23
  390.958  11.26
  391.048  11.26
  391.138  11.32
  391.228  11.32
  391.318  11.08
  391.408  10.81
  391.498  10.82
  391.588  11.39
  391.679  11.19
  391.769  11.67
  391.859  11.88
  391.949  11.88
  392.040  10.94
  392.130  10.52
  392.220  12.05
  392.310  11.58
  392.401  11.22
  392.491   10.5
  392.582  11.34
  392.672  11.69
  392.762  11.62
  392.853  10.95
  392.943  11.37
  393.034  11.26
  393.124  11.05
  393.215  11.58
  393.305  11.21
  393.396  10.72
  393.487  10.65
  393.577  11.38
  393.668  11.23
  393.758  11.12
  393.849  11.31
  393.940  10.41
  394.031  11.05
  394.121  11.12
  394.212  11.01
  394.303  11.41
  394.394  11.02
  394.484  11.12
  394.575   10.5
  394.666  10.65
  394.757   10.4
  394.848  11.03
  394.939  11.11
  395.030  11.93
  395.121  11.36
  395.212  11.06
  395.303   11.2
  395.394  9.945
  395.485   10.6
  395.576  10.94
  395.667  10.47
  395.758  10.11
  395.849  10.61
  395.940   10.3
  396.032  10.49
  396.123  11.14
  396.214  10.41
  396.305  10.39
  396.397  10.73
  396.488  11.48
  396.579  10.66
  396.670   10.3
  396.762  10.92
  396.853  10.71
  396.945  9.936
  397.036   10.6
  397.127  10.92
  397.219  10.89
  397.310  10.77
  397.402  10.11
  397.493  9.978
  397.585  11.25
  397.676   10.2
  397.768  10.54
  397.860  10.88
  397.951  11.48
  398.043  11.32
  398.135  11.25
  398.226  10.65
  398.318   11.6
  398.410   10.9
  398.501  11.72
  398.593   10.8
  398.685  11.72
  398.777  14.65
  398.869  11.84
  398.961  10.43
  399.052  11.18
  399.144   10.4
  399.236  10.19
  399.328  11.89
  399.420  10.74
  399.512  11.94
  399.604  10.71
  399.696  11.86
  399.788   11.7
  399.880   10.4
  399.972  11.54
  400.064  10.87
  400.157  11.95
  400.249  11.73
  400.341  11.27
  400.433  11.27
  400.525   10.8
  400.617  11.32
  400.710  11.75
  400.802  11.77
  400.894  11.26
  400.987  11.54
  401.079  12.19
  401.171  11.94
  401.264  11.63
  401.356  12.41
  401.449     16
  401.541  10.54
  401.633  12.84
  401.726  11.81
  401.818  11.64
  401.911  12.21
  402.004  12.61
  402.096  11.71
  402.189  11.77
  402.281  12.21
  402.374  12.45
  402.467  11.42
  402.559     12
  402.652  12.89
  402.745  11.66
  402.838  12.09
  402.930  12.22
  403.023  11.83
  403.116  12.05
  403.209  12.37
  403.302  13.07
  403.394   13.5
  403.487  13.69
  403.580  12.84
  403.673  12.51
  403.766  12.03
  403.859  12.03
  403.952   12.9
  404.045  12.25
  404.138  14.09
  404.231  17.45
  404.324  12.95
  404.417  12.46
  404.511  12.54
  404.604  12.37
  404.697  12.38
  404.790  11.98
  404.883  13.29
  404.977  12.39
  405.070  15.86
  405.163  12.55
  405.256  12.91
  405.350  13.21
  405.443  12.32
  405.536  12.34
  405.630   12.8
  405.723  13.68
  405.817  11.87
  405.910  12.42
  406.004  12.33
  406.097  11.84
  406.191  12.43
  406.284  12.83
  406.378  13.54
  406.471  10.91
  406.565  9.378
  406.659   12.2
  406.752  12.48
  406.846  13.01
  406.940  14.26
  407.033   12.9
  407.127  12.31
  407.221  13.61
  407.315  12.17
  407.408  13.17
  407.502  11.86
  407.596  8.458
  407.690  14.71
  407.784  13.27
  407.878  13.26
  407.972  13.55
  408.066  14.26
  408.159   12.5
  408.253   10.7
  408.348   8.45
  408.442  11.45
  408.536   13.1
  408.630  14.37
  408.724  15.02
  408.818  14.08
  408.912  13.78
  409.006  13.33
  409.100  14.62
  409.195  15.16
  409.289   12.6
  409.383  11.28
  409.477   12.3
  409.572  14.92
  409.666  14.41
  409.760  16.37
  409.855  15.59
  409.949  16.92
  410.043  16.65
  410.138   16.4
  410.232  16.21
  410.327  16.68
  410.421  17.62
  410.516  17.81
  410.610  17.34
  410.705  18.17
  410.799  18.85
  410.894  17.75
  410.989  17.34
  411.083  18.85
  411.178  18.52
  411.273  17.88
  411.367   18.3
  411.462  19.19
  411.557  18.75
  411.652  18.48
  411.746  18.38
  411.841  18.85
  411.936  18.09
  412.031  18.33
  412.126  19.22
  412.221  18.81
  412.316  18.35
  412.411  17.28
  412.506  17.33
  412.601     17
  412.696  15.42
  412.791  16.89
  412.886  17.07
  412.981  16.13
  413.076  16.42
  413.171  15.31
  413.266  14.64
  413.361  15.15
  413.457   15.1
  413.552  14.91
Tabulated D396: 1.14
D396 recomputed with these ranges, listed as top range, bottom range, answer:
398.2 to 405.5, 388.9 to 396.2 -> 1.15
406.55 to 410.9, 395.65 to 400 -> 1.35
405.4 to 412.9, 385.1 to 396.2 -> 1.44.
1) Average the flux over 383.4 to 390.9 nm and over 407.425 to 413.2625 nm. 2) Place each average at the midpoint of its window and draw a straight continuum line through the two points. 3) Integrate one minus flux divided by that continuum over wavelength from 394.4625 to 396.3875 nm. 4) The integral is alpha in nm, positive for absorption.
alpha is 0.35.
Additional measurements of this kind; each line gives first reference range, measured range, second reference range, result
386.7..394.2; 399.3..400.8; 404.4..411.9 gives 0.17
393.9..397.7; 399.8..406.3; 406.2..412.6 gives 0.34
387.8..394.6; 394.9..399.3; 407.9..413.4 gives 0.61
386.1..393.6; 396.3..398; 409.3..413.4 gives 0.33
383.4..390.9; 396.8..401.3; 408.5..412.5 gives 0.94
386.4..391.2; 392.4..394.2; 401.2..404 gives 0.08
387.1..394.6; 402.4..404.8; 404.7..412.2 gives 0.16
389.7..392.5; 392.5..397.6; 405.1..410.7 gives 0.36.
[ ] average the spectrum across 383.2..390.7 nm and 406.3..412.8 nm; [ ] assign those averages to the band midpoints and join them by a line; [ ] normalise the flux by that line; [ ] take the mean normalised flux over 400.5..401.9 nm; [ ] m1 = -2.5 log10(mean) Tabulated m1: 0.158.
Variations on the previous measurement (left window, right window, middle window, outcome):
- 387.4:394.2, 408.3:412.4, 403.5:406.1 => 0.15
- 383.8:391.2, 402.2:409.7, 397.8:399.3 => 0.09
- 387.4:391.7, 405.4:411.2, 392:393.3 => 0.04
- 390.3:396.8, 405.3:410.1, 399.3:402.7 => 0.03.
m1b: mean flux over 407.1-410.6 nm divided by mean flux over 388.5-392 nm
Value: 1.24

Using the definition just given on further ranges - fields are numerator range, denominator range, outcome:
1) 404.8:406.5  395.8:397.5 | 1.20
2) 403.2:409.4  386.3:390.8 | 1.13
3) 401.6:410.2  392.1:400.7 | 1.17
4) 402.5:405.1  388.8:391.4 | 1.15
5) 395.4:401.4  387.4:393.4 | 0.98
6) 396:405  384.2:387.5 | 0.98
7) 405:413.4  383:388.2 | 1.24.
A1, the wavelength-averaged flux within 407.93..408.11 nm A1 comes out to 13.9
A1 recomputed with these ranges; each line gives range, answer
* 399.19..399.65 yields 11.1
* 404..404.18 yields 13.2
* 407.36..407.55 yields 12.5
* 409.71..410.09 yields 16.4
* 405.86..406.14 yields 12.2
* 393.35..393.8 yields 11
